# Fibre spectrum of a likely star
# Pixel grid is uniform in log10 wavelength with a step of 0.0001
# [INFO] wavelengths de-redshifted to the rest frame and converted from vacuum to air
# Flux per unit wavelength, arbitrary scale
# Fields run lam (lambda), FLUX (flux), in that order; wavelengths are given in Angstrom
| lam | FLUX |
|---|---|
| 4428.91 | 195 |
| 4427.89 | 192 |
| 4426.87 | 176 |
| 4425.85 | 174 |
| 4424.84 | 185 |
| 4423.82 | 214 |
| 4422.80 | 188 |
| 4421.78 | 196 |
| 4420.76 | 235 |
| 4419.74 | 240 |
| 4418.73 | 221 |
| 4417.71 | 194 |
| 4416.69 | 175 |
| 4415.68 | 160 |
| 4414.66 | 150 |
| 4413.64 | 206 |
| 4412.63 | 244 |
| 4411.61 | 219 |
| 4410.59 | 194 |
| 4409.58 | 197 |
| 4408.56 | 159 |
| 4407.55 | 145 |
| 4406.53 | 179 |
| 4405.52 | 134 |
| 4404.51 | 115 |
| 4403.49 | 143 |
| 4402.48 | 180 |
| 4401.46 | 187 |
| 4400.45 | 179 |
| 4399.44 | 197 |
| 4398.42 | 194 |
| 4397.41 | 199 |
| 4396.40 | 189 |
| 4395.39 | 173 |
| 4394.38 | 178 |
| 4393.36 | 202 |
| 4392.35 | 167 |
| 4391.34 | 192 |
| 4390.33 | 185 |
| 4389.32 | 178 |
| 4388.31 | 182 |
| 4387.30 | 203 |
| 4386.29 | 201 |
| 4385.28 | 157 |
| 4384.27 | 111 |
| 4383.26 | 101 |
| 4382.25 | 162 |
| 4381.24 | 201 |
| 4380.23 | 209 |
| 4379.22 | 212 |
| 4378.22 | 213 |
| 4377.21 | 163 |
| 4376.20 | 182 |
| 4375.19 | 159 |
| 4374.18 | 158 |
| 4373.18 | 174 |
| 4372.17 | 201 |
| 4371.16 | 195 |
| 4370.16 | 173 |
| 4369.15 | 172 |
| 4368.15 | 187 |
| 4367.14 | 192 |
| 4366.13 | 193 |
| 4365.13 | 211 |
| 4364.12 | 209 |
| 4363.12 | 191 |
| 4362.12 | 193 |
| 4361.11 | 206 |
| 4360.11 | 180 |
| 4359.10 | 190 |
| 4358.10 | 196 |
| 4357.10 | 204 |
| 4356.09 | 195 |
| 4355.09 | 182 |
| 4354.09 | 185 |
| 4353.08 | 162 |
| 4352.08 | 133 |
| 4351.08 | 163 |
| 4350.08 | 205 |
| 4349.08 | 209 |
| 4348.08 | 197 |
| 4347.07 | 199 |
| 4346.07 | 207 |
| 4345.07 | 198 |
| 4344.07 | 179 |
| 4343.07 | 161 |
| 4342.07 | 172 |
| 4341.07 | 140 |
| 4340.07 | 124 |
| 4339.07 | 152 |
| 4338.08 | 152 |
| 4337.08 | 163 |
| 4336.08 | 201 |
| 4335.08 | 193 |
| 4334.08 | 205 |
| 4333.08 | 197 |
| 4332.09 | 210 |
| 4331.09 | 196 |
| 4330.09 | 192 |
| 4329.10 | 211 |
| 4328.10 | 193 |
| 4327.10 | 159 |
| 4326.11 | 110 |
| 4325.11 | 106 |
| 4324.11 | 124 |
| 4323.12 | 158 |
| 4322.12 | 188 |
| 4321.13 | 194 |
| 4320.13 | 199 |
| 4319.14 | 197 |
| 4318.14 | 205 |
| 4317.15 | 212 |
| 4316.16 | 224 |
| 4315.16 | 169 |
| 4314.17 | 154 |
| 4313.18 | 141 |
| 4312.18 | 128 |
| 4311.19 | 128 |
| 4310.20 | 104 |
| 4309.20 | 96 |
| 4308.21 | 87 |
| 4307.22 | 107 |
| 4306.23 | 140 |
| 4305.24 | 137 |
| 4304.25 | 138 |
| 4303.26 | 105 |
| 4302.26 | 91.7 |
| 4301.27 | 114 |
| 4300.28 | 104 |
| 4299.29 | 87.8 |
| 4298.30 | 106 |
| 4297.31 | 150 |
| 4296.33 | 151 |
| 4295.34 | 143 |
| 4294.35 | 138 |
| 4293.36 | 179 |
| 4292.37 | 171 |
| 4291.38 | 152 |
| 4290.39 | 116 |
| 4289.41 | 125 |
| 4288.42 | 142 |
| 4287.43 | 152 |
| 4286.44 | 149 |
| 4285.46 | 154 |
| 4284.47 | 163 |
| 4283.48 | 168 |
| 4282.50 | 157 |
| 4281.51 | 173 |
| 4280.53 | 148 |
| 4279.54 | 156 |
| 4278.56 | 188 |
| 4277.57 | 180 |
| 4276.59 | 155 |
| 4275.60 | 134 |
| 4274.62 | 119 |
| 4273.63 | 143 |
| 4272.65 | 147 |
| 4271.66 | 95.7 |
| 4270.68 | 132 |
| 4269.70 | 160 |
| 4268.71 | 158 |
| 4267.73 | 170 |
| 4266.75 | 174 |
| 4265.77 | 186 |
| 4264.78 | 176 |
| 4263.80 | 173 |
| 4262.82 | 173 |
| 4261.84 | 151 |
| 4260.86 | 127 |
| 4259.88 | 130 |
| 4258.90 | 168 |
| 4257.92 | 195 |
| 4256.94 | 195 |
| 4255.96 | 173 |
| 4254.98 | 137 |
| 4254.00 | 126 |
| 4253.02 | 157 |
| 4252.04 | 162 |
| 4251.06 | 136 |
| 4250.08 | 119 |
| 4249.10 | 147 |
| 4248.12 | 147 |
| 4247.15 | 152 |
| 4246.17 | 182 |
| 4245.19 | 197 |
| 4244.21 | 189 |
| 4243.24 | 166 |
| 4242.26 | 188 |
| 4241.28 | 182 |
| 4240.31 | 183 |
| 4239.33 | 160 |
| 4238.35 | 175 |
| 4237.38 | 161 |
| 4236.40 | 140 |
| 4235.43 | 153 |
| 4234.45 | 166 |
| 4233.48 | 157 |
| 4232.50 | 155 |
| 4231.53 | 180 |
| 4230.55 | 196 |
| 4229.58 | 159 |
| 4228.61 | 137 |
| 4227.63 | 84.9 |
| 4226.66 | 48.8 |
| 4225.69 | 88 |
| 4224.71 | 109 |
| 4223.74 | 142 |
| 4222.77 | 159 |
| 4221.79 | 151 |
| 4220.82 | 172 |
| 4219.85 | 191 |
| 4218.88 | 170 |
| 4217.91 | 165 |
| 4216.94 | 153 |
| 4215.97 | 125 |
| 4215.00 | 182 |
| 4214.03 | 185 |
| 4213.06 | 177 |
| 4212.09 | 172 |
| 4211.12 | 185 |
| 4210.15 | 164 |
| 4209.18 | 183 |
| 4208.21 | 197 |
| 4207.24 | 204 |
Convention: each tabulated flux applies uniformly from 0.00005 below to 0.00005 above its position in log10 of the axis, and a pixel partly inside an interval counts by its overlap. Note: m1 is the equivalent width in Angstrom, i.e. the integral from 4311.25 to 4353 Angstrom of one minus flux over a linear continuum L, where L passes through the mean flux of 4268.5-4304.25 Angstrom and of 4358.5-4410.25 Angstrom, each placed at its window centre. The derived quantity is -4.2 Angstrom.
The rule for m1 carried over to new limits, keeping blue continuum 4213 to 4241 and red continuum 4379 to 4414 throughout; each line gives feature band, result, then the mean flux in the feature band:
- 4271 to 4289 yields 1.1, 151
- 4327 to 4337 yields -1.6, 196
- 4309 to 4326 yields 0.6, 160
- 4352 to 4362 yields -0.8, 186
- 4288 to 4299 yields 1.4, 142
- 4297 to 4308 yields 3.3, 115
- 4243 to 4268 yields -0.8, 162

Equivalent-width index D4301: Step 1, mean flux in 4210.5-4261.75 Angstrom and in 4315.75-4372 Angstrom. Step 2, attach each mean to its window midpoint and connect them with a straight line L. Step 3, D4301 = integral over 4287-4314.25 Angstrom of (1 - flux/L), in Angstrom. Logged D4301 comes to 7.1 Angstrom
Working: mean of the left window 157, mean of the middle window 128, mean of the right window 183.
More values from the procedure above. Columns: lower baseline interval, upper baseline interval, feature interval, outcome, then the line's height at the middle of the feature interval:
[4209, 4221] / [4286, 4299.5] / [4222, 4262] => 1.7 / 161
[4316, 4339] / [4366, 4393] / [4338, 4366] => -0.4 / 180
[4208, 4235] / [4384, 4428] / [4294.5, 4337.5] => 4.2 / 170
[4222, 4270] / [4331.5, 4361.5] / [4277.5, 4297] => 1.4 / 167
